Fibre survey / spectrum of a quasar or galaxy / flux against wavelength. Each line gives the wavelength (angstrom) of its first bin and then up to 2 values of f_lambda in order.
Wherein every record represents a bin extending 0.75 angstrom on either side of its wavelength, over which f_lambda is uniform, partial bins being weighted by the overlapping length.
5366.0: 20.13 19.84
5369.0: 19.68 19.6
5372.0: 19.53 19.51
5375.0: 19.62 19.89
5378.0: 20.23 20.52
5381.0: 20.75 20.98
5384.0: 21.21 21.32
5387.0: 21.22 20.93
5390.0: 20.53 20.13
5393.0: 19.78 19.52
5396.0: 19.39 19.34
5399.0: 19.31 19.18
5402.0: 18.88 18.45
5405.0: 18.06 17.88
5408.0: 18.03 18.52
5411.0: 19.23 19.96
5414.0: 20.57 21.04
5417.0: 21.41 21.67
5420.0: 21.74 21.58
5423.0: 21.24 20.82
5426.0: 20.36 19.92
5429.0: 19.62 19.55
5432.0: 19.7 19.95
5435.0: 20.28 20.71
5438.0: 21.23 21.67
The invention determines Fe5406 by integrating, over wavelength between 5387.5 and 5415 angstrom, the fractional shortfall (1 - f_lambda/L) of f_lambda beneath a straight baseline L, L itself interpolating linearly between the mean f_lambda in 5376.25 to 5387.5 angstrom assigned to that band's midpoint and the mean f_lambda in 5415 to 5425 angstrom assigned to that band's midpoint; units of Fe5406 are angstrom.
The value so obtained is 2.27 angstrom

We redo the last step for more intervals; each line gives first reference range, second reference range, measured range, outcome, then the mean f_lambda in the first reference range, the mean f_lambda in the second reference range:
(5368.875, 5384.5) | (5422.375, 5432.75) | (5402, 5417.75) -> 0.67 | 20.1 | 20.2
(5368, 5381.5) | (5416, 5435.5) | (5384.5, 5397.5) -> -0.12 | 19.9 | 20.6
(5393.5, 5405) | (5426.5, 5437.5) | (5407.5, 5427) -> -0.90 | 19.1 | 20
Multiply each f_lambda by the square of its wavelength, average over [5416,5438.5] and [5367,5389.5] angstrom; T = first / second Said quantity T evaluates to 1.0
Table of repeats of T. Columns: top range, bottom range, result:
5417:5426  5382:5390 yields 1.02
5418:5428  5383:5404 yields 1.07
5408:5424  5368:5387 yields 1.03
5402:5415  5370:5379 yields 0.97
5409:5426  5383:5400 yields 1.03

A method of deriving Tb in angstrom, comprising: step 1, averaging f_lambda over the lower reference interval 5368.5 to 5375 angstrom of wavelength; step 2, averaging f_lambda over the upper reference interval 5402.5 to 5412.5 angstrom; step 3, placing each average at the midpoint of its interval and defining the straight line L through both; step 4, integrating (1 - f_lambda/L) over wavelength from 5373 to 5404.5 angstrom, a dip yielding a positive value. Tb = -1.6 angstrom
